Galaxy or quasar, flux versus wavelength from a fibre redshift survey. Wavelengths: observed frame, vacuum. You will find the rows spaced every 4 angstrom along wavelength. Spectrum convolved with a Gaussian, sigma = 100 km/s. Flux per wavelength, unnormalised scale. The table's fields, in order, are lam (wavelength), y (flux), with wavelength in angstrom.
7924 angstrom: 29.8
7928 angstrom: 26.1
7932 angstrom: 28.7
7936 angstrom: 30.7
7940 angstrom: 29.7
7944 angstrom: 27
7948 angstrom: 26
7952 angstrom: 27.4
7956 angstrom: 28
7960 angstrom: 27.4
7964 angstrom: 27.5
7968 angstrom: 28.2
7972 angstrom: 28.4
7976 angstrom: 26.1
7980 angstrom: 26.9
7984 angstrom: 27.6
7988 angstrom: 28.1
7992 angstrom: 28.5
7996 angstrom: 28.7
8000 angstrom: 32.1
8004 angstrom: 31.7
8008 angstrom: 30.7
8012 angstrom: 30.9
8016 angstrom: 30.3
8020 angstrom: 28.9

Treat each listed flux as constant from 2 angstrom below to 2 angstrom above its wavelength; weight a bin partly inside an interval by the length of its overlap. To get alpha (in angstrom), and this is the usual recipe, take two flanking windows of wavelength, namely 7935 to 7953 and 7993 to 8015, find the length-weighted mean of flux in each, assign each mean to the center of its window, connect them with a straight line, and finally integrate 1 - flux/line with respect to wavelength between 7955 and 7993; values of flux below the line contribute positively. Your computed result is 2.2 angstrom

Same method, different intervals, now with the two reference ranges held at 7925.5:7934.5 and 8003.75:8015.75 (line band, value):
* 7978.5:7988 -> 0.76 angstrom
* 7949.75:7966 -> 0.72 angstrom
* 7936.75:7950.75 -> 0.21 angstrom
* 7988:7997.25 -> 0.53 angstrom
